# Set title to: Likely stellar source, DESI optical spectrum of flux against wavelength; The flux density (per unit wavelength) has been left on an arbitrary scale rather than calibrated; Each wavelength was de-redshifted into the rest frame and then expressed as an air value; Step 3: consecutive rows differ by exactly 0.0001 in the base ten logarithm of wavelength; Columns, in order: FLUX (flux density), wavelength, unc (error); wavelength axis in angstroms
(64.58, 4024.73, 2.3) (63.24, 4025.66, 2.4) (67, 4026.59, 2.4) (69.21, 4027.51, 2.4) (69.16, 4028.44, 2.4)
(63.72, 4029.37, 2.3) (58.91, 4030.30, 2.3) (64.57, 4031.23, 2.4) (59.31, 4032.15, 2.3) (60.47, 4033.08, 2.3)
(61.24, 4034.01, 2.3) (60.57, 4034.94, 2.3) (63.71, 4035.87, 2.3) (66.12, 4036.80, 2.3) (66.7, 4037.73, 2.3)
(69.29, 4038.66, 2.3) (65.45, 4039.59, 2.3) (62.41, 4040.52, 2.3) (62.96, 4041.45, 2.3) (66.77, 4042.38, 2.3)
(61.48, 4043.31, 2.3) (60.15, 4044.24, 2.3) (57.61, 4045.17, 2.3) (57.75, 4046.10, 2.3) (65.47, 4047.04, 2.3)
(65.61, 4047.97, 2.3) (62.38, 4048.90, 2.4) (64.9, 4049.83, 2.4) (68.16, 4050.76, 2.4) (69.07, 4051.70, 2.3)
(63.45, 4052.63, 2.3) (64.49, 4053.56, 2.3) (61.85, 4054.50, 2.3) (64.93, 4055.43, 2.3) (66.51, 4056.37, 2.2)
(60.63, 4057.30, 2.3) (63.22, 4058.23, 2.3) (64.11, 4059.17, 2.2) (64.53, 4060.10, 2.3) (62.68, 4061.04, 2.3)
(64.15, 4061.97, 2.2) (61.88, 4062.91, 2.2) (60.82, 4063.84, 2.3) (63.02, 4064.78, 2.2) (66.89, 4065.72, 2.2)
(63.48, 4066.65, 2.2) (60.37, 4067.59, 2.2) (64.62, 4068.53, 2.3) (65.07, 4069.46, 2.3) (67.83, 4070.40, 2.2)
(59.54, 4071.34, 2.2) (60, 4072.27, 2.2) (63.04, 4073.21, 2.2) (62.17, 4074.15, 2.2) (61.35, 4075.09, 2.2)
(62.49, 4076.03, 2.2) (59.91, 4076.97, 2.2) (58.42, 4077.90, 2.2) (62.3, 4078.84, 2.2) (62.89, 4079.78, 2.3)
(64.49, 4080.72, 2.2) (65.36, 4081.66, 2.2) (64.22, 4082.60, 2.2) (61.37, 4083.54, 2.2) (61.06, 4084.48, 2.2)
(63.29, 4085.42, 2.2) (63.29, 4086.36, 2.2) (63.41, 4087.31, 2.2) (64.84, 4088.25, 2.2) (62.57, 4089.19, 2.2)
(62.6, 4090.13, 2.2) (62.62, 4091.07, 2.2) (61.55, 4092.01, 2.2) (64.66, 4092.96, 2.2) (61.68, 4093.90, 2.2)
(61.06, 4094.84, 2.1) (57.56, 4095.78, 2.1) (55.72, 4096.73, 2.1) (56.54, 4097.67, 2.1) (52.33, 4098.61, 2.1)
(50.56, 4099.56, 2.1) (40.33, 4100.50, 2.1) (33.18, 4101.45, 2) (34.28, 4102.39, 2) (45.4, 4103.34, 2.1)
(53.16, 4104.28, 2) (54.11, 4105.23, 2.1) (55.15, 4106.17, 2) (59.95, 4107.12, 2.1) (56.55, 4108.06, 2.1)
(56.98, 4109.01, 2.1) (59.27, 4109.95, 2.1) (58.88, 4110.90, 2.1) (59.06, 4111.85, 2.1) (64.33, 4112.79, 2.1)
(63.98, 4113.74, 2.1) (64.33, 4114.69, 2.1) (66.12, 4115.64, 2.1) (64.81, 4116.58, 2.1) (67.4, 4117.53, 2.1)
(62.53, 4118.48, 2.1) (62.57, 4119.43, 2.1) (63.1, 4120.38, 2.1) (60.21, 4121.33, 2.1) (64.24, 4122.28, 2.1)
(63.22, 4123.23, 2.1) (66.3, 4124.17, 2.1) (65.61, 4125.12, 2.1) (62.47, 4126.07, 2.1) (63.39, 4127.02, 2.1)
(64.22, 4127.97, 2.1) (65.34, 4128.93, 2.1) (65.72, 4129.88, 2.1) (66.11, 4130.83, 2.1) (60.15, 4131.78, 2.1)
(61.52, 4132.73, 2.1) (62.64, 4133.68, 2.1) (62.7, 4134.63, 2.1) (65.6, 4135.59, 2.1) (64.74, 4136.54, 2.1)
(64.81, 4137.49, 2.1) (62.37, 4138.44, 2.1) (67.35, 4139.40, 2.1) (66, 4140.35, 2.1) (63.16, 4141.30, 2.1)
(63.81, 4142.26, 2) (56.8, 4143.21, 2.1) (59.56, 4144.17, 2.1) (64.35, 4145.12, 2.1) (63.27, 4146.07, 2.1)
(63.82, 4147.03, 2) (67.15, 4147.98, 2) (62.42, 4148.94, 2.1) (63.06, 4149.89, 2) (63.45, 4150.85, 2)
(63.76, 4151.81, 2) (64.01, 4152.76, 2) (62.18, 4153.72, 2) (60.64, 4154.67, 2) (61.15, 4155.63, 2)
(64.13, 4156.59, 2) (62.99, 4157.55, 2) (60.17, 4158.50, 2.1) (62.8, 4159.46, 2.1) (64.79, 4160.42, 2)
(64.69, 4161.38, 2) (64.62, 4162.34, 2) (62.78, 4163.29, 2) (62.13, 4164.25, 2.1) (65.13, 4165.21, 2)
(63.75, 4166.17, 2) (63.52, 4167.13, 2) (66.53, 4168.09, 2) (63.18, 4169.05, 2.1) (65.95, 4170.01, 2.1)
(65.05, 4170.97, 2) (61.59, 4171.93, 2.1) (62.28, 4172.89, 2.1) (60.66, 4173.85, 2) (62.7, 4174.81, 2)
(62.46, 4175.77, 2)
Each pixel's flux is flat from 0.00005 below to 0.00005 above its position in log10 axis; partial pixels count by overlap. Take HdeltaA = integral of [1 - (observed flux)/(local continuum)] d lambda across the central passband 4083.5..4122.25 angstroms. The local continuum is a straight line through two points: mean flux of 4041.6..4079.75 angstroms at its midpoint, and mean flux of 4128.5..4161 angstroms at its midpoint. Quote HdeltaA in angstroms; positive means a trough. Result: 2.9 angstroms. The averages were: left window 63.1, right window 63.3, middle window 58.4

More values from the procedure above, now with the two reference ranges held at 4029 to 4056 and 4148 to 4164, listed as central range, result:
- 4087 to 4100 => 0.7 angstroms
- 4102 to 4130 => 1.2 angstroms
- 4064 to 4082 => 0.2 angstroms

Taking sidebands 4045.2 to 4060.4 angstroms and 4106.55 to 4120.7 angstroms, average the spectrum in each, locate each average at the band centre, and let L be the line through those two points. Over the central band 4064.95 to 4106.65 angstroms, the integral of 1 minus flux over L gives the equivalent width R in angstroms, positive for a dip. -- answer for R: 2.6 angstroms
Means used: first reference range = 64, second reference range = 61.9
